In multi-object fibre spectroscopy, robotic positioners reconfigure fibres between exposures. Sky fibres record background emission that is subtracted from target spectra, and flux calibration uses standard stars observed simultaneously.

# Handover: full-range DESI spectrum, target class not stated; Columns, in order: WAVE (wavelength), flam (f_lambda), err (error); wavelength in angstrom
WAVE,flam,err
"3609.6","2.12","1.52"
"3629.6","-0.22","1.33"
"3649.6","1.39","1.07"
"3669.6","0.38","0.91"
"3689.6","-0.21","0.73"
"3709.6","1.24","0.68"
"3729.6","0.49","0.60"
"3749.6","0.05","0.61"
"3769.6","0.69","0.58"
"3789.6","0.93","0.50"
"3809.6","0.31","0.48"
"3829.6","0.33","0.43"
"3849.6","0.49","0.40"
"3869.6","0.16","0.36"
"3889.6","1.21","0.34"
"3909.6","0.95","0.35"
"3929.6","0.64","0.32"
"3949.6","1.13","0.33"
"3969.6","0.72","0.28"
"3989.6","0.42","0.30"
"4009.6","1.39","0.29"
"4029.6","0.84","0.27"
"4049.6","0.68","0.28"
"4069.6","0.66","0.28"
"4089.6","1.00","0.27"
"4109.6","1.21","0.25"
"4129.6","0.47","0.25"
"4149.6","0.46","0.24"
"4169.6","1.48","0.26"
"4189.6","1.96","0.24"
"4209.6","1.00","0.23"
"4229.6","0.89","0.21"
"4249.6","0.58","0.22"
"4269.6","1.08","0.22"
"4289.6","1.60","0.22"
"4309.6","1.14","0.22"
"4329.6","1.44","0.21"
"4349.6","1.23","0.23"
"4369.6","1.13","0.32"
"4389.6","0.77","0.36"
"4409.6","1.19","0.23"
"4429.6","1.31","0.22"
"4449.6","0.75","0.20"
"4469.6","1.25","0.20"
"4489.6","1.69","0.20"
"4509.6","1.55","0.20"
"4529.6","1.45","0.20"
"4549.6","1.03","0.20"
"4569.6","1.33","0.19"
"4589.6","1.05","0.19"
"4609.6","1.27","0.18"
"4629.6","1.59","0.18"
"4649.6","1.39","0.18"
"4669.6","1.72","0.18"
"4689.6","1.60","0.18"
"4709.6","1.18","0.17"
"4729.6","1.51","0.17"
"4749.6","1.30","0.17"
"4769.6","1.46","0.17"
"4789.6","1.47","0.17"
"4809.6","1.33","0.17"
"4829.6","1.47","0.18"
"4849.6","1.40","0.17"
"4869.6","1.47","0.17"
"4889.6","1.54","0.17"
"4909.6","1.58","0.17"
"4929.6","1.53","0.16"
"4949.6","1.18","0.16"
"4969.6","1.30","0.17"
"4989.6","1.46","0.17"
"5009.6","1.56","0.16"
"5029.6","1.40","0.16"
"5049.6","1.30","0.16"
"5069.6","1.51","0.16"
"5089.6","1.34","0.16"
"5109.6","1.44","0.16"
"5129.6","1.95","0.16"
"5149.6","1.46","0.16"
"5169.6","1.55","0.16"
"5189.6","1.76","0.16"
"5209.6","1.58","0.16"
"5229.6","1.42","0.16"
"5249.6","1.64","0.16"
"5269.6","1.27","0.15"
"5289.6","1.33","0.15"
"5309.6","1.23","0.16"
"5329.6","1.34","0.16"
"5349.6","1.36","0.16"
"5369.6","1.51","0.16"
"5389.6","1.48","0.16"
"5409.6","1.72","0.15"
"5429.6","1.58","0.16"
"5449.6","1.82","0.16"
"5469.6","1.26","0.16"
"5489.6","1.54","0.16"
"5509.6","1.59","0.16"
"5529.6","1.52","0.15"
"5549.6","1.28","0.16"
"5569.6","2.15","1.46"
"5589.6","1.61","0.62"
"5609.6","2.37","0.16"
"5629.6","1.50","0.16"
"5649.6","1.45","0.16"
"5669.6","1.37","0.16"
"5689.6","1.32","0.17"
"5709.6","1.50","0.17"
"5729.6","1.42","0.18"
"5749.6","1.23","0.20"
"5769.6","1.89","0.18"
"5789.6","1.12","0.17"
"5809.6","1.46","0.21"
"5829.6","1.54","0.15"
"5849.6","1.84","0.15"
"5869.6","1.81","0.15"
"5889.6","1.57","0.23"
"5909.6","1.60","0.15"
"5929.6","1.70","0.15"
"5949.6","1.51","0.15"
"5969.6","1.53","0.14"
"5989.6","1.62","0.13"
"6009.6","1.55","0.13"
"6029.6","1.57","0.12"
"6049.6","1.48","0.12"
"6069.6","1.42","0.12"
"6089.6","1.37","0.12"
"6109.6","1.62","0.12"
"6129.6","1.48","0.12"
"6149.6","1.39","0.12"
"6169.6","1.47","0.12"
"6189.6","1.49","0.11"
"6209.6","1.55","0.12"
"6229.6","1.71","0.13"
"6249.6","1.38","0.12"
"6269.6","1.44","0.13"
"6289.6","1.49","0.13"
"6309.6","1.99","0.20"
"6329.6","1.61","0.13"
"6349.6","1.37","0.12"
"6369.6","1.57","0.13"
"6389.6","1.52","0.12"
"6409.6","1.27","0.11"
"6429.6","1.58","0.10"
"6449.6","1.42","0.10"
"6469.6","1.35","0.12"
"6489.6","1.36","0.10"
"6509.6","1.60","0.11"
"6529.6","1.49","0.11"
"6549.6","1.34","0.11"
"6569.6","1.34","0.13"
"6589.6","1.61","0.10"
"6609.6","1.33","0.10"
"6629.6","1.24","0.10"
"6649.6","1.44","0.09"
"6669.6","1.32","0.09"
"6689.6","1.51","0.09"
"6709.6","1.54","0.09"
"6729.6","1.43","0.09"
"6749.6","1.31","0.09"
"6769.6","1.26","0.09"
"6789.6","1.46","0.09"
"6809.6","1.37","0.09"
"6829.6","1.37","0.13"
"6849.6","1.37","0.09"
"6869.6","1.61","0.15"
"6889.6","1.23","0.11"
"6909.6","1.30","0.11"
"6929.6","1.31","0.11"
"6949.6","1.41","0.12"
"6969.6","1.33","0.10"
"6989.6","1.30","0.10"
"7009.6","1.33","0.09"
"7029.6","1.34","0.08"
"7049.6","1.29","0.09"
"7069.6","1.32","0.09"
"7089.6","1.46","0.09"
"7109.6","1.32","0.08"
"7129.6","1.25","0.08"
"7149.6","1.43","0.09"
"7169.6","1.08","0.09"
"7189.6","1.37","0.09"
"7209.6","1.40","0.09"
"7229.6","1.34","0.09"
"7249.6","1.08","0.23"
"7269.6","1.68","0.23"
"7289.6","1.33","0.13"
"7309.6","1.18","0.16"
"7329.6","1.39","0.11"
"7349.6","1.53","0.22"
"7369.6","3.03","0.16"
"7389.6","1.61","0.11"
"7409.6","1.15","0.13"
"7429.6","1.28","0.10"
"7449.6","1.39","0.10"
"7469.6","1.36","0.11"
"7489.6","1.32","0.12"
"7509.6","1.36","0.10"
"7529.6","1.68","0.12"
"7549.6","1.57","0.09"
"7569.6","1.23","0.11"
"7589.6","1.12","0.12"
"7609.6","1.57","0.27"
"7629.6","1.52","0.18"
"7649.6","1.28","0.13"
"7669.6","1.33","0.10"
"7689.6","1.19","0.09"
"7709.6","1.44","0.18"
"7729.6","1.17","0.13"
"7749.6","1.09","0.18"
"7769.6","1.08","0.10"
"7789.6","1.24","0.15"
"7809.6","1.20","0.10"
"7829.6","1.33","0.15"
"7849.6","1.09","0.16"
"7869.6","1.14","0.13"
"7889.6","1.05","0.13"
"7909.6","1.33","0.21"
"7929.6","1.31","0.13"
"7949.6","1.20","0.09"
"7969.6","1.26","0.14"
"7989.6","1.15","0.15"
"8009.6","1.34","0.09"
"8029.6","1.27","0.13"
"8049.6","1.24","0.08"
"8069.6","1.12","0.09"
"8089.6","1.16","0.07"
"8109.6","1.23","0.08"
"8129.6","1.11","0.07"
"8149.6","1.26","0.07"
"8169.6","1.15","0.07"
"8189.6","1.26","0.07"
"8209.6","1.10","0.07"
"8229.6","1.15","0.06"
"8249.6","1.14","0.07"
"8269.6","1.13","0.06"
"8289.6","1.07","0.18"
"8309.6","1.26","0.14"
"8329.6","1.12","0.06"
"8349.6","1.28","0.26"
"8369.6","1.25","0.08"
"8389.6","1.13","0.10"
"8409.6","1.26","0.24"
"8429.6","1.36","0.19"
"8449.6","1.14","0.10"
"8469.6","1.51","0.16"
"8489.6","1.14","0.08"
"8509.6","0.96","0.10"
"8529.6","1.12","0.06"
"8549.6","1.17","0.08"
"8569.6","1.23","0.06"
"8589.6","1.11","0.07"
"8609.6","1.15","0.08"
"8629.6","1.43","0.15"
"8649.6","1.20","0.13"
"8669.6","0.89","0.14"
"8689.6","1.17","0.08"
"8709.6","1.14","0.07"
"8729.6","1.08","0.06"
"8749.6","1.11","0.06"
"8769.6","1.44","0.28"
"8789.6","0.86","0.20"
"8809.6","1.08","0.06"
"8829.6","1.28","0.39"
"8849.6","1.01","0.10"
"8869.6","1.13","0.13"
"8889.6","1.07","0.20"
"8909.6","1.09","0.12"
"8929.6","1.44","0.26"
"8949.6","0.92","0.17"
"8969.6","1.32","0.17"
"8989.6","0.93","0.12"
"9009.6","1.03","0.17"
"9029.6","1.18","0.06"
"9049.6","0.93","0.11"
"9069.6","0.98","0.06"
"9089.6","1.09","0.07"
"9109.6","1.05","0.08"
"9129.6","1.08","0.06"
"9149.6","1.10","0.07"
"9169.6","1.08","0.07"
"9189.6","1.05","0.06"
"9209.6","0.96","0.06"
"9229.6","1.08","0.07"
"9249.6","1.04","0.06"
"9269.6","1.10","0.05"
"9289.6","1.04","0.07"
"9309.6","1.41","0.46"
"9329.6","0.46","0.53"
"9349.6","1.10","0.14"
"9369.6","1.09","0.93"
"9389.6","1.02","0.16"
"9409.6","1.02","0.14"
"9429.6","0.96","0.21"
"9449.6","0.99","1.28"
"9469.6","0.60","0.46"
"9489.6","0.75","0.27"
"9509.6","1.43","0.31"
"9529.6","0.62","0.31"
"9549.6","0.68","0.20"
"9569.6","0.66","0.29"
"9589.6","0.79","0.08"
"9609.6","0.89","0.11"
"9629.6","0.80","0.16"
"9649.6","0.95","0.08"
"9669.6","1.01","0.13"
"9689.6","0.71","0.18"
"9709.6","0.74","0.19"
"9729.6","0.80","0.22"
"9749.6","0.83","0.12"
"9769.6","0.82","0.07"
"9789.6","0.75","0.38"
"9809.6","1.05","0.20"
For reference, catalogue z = 0.121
